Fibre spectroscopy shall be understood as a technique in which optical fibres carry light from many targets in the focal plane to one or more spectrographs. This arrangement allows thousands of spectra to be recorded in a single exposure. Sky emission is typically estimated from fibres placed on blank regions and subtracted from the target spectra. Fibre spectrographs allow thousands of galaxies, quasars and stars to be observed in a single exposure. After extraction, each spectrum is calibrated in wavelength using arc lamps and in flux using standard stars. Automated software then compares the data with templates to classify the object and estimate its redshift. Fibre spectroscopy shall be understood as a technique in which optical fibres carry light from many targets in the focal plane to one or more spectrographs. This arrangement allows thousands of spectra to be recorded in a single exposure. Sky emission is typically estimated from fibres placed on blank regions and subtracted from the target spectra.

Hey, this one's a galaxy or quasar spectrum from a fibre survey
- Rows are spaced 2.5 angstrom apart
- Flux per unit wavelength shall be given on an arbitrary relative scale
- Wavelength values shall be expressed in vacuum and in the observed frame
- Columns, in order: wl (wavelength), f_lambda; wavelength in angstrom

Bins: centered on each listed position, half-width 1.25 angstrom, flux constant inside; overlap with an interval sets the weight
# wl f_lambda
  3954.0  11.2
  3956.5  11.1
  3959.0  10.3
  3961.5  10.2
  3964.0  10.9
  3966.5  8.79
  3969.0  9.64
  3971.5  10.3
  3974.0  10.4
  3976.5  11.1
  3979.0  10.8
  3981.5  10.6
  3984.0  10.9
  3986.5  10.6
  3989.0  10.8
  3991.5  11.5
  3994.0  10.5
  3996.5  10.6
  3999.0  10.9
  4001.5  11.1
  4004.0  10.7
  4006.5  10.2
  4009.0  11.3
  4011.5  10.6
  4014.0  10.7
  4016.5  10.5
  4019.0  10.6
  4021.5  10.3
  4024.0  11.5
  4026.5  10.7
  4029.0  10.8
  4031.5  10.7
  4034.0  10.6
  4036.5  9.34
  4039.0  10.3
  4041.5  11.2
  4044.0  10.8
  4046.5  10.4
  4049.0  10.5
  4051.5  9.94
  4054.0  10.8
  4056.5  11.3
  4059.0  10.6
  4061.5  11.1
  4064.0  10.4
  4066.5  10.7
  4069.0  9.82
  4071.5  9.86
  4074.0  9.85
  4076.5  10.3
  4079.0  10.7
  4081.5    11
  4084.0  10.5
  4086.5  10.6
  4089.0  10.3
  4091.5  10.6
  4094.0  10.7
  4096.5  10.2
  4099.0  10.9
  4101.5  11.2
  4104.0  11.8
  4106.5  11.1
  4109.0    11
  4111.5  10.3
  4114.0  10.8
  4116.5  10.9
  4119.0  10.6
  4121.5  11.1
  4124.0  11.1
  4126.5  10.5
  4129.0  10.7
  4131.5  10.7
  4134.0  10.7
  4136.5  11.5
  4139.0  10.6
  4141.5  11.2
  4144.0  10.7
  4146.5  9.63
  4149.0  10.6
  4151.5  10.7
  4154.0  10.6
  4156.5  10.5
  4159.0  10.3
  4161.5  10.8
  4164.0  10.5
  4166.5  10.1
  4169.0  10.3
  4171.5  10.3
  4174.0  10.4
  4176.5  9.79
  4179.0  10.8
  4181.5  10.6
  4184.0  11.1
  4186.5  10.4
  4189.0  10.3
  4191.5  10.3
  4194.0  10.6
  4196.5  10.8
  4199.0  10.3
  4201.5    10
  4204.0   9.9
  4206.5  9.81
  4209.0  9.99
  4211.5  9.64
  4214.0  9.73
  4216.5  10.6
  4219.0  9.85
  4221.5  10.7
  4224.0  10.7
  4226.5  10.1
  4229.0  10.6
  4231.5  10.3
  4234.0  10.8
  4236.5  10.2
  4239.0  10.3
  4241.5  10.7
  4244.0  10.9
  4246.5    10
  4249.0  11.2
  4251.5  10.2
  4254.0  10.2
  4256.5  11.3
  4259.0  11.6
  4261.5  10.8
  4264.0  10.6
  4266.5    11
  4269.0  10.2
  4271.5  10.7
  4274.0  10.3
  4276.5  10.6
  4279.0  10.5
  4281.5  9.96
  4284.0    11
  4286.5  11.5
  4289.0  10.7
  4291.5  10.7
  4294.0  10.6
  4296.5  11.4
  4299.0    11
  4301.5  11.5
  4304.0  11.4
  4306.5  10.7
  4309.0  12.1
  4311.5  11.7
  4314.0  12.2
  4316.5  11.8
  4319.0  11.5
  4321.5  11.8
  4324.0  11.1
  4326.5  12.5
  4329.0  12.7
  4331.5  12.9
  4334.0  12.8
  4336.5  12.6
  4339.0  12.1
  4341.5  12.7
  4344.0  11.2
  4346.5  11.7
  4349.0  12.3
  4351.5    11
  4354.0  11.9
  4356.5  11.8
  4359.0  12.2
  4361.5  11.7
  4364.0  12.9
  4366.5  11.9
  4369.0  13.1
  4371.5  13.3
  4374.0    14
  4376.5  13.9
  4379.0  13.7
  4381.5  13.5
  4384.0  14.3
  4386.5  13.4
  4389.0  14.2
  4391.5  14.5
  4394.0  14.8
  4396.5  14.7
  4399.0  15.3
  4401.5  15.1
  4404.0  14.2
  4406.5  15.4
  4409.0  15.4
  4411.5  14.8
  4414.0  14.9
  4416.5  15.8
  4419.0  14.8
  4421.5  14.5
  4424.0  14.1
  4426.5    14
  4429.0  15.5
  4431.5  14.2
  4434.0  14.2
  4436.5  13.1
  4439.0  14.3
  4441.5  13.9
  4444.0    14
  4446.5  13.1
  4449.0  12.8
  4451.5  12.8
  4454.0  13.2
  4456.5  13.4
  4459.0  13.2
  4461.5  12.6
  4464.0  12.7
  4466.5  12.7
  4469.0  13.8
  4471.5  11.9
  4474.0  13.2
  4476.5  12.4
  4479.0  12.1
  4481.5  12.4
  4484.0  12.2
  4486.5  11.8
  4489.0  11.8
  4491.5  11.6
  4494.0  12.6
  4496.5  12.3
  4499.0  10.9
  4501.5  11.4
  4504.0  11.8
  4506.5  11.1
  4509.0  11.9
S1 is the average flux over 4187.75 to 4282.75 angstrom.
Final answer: 10.4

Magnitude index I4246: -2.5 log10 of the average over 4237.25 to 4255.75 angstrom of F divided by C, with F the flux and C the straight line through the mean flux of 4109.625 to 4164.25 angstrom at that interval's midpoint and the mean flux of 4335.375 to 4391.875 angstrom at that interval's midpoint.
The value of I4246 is 0.115 mag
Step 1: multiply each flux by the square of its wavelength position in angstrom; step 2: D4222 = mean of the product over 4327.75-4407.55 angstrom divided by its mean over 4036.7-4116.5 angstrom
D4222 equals 1.43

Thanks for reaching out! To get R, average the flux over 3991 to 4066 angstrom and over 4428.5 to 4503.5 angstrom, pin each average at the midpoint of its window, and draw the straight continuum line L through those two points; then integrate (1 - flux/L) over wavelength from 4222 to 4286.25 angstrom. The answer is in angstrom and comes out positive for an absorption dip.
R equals 6.44 angstrom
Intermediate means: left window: 10.7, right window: 12.8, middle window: 10.6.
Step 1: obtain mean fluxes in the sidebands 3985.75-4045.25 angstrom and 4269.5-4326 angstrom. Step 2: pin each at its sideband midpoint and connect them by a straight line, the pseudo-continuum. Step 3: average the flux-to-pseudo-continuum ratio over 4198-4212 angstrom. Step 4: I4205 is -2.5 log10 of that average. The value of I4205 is 0.11 mag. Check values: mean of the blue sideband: 10.7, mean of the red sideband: 11.1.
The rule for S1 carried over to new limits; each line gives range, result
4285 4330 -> 11.5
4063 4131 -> 10.7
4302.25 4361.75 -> 11.9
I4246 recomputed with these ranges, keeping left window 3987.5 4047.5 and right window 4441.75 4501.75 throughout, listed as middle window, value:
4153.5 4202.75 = 0.09 mag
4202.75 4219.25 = 0.16 mag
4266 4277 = 0.12 mag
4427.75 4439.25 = -0.15 mag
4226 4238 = 0.12 mag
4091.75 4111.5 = 0.01 mag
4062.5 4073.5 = 0.07 mag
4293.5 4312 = 0.05 mag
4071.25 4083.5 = 0.06 mag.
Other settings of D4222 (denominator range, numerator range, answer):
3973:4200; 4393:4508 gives 1.49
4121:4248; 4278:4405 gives 1.28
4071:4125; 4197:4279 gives 1.04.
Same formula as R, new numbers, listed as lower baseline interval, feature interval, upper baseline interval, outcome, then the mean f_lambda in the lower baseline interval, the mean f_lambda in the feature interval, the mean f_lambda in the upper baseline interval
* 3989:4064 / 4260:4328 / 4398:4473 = 9.2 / 10.7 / 11.1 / 14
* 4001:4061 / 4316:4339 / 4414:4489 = 0.7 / 10.6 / 12.2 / 13.4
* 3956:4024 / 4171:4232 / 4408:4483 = 8.7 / 10.6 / 10.3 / 13.6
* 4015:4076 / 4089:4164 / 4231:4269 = -1.2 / 10.5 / 10.7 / 10.7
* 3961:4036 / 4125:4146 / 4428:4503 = 0.9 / 10.6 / 10.8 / 12.9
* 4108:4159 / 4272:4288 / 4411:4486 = 1.8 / 10.7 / 10.6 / 13.5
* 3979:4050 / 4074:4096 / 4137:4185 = 0.2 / 10.7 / 10.5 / 10.5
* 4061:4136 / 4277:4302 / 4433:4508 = 1.8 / 10.7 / 10.9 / 12.6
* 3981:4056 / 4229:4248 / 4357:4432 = 3.3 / 10.7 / 10.5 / 14.1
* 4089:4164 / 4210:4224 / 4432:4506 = 1.4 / 10.7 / 10.2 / 12.7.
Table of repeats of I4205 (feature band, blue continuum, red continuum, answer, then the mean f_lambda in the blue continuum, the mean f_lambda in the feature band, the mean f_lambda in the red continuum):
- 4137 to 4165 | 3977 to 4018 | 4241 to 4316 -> 0.027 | 10.8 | 10.6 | 10.9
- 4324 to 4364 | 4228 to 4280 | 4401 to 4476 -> 0.007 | 10.6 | 12.1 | 13.9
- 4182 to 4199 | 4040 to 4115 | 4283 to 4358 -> 0.057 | 10.6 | 10.6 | 11.7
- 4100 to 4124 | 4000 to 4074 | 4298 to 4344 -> -0.004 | 10.6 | 11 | 11.9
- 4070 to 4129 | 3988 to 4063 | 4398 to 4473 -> 0.059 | 10.7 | 10.7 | 14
